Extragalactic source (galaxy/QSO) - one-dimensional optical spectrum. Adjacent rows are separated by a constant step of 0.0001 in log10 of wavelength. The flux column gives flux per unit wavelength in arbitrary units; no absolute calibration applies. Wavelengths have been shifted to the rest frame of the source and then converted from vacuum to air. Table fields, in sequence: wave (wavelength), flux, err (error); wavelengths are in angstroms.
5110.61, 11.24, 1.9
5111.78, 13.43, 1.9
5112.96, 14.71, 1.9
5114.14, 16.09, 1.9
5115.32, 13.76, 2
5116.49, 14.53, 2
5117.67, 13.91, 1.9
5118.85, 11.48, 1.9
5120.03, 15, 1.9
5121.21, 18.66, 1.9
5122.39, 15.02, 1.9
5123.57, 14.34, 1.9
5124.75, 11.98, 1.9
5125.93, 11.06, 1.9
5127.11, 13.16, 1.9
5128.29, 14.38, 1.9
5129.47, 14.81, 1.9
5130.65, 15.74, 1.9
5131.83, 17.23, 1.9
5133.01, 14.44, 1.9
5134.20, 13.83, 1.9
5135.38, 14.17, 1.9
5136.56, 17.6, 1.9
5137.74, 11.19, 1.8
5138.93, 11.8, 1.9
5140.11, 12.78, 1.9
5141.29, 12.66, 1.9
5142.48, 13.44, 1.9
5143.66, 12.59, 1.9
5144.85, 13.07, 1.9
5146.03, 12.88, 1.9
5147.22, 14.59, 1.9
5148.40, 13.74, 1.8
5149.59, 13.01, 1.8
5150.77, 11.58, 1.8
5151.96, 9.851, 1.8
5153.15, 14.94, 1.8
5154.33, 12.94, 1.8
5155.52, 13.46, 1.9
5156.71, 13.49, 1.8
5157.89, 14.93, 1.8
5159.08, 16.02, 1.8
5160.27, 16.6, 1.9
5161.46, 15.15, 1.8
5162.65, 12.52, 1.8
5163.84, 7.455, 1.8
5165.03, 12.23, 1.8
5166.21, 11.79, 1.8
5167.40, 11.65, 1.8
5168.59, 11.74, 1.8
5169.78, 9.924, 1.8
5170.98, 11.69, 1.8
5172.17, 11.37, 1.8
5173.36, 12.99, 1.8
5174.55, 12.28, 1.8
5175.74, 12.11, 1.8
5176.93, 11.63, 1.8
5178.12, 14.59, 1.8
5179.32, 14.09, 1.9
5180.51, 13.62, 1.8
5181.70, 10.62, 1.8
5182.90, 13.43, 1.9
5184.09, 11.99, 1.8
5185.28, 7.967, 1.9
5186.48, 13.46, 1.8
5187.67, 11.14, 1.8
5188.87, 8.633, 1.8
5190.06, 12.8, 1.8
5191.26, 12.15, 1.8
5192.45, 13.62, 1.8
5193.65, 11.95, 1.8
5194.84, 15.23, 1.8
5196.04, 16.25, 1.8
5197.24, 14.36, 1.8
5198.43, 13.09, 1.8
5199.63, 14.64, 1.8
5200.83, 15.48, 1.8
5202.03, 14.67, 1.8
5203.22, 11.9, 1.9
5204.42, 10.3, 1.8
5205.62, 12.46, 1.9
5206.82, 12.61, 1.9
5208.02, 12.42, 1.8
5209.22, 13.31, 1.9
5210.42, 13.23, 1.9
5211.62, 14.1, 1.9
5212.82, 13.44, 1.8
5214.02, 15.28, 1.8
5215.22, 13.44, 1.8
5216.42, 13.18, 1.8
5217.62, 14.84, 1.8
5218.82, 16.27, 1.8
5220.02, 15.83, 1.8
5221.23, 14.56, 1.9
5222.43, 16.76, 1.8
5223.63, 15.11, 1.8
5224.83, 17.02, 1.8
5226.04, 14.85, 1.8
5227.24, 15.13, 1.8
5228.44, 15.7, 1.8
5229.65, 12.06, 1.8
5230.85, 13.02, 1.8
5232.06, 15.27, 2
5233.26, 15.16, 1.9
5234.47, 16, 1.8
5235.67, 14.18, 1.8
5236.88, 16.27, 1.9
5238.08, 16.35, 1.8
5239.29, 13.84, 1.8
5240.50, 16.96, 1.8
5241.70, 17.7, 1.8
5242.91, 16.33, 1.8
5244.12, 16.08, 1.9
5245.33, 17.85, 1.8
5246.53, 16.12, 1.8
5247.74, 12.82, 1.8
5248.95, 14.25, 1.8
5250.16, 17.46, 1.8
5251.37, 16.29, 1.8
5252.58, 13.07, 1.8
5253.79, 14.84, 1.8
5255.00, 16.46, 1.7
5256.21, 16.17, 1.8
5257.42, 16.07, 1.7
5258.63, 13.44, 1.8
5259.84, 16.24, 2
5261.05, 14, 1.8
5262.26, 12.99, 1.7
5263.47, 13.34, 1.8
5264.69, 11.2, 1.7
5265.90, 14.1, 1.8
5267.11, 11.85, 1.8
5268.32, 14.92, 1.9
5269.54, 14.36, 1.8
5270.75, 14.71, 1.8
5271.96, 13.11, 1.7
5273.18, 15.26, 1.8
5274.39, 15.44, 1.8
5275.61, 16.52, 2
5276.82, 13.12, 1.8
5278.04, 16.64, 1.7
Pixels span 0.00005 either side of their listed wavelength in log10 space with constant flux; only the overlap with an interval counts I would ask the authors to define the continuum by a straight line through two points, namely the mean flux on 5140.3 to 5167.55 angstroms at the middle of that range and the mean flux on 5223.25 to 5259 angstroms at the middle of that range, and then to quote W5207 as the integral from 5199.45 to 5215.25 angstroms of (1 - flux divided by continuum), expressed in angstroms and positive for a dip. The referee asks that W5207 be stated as 1.3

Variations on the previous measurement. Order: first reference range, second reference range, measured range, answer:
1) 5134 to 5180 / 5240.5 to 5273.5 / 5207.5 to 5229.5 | -0.79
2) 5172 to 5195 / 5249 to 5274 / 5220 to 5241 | -2.47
